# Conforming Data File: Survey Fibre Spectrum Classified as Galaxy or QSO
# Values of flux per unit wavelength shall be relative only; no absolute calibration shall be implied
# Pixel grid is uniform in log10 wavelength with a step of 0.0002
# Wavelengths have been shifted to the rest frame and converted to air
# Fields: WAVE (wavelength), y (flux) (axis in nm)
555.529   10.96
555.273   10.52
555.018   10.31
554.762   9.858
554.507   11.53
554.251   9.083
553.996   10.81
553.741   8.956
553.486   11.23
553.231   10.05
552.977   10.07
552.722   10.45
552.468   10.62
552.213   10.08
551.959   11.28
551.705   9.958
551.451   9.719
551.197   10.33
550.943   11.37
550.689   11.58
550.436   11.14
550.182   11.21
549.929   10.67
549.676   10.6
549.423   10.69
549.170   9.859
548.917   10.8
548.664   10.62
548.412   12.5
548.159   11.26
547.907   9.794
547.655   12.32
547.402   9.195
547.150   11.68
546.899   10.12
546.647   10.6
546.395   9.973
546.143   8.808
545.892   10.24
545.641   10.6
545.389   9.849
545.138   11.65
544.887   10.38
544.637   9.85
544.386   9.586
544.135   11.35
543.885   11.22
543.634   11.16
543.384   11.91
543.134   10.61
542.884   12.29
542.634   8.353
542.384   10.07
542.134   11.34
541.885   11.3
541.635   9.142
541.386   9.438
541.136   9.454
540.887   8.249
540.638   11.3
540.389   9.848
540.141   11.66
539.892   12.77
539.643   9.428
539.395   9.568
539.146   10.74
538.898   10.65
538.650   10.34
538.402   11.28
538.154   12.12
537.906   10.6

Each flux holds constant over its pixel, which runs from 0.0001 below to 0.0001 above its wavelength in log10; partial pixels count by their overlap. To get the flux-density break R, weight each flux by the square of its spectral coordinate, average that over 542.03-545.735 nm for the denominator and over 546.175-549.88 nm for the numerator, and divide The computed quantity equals 1.01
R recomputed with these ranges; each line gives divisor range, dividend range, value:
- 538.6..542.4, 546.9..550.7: 1.09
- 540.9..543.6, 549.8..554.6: 1.06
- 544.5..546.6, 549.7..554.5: 1.06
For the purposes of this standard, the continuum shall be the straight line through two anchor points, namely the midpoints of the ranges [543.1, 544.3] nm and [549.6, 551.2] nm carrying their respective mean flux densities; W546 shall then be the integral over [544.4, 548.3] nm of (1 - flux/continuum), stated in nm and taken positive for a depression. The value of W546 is 0.27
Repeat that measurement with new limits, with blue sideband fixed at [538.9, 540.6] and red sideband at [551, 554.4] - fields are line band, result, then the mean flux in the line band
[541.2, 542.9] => 0.080 nm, 10.1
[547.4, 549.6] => -0.102 nm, 10.9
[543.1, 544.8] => -0.042 nm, 10.8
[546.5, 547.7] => -0.027 nm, 10.7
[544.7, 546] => -0.002 nm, 10.5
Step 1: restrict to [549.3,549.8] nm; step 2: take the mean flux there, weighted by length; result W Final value 10.6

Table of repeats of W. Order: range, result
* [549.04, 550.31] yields 10.6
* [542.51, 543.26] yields 10.4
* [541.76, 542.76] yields 10.3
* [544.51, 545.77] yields 10.5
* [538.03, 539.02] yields 11.1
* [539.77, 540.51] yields 11.4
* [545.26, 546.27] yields 9.88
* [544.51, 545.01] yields 10.1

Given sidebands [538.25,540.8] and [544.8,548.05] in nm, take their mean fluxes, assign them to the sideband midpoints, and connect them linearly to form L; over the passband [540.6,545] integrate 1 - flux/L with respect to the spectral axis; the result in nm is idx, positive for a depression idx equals 0.085 nm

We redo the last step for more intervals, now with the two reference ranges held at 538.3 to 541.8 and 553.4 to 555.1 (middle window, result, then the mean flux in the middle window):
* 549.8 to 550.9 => -0.099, 11.2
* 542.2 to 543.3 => -0.019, 10.4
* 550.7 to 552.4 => -0.050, 10.5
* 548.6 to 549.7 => -0.027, 10.5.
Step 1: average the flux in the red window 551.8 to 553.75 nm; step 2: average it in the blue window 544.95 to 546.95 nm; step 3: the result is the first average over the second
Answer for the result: 1.02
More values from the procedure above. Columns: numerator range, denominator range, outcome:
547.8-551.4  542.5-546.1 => 1.02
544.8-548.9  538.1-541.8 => 1.02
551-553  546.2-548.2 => 0.98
